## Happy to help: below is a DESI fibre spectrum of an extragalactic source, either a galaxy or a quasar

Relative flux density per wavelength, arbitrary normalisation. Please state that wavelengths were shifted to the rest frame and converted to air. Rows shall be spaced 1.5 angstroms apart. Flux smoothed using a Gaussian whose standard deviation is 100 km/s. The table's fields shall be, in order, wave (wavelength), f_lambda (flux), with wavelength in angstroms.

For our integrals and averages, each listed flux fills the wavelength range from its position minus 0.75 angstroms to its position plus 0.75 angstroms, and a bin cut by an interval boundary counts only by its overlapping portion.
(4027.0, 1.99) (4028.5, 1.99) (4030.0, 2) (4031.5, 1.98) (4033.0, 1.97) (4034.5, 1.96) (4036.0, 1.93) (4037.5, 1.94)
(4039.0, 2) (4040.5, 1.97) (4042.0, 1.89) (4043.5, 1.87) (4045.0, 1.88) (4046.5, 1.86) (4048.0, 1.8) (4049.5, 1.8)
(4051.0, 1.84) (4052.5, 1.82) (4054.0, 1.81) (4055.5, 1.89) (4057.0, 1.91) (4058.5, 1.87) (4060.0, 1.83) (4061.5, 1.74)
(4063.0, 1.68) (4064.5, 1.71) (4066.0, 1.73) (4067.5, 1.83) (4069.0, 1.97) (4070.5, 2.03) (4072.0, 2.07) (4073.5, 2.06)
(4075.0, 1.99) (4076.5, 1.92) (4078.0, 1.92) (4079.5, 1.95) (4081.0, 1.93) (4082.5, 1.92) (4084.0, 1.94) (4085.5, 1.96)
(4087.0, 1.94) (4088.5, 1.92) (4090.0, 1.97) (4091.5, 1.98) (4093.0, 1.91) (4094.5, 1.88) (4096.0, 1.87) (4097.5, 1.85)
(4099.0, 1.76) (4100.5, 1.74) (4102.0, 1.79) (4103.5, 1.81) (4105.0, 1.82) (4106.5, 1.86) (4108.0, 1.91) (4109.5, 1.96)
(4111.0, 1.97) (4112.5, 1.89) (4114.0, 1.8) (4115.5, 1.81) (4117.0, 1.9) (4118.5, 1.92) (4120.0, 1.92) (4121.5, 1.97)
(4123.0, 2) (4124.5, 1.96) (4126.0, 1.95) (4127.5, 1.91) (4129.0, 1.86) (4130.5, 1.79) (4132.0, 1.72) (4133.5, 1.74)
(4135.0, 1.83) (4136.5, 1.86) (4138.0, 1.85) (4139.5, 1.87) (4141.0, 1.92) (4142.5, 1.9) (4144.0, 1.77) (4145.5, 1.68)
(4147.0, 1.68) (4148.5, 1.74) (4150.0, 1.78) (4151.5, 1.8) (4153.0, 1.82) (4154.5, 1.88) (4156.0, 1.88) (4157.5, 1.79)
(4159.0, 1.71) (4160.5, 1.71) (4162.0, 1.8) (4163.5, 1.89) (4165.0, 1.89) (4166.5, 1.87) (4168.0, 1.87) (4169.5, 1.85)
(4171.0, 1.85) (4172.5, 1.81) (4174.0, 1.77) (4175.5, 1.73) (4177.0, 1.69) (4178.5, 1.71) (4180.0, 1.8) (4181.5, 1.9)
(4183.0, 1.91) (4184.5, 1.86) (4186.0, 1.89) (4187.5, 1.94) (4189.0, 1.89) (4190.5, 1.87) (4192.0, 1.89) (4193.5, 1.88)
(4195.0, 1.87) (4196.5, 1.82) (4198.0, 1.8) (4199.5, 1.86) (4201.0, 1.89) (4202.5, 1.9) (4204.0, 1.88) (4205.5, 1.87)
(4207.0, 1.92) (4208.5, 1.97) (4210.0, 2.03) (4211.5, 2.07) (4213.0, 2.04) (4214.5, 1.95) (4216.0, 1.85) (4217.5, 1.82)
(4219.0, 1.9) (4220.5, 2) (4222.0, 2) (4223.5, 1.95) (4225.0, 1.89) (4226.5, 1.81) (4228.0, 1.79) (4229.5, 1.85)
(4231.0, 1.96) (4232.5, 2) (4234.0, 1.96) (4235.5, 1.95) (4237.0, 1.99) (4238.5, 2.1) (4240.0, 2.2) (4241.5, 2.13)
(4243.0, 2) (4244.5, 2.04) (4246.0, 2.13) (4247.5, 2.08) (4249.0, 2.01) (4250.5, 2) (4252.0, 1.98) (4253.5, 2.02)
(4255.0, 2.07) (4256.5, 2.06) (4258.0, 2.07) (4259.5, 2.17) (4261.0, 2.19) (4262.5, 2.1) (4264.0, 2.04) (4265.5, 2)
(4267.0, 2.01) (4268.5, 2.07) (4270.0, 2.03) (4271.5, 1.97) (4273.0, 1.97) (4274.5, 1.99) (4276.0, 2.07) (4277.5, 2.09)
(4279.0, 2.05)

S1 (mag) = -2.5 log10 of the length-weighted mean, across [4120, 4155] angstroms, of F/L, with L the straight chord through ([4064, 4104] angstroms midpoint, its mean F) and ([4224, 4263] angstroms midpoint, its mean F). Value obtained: 0.06 mag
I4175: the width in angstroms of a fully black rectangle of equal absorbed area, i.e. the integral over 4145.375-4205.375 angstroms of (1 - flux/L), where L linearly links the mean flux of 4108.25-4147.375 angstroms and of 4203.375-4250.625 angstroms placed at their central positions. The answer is 2.8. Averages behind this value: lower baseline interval 1.87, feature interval 1.83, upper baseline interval 1.97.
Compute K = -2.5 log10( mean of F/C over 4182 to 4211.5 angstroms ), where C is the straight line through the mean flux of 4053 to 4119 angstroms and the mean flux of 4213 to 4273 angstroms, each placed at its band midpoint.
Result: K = 0.04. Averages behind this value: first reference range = 1.88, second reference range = 2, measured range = 1.9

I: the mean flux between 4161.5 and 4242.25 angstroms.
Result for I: 1.9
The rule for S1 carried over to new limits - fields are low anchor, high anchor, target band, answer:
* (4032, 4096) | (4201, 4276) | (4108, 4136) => 0.03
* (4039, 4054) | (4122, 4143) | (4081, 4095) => -0.04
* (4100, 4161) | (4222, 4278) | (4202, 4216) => 0.00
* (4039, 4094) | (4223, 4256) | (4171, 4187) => 0.09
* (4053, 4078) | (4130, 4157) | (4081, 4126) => -0.03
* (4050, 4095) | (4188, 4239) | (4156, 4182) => 0.06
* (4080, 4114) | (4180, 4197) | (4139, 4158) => 0.04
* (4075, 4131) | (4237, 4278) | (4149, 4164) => 0.09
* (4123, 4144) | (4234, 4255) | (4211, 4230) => 0.05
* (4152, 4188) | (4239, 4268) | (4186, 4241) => 0.01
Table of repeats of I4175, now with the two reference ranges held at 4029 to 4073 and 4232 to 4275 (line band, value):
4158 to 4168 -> 0.8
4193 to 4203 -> 0.7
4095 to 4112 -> 0.7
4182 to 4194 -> 0.6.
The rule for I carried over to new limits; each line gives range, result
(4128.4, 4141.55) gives 1.82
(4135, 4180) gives 1.81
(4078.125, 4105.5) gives 1.89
